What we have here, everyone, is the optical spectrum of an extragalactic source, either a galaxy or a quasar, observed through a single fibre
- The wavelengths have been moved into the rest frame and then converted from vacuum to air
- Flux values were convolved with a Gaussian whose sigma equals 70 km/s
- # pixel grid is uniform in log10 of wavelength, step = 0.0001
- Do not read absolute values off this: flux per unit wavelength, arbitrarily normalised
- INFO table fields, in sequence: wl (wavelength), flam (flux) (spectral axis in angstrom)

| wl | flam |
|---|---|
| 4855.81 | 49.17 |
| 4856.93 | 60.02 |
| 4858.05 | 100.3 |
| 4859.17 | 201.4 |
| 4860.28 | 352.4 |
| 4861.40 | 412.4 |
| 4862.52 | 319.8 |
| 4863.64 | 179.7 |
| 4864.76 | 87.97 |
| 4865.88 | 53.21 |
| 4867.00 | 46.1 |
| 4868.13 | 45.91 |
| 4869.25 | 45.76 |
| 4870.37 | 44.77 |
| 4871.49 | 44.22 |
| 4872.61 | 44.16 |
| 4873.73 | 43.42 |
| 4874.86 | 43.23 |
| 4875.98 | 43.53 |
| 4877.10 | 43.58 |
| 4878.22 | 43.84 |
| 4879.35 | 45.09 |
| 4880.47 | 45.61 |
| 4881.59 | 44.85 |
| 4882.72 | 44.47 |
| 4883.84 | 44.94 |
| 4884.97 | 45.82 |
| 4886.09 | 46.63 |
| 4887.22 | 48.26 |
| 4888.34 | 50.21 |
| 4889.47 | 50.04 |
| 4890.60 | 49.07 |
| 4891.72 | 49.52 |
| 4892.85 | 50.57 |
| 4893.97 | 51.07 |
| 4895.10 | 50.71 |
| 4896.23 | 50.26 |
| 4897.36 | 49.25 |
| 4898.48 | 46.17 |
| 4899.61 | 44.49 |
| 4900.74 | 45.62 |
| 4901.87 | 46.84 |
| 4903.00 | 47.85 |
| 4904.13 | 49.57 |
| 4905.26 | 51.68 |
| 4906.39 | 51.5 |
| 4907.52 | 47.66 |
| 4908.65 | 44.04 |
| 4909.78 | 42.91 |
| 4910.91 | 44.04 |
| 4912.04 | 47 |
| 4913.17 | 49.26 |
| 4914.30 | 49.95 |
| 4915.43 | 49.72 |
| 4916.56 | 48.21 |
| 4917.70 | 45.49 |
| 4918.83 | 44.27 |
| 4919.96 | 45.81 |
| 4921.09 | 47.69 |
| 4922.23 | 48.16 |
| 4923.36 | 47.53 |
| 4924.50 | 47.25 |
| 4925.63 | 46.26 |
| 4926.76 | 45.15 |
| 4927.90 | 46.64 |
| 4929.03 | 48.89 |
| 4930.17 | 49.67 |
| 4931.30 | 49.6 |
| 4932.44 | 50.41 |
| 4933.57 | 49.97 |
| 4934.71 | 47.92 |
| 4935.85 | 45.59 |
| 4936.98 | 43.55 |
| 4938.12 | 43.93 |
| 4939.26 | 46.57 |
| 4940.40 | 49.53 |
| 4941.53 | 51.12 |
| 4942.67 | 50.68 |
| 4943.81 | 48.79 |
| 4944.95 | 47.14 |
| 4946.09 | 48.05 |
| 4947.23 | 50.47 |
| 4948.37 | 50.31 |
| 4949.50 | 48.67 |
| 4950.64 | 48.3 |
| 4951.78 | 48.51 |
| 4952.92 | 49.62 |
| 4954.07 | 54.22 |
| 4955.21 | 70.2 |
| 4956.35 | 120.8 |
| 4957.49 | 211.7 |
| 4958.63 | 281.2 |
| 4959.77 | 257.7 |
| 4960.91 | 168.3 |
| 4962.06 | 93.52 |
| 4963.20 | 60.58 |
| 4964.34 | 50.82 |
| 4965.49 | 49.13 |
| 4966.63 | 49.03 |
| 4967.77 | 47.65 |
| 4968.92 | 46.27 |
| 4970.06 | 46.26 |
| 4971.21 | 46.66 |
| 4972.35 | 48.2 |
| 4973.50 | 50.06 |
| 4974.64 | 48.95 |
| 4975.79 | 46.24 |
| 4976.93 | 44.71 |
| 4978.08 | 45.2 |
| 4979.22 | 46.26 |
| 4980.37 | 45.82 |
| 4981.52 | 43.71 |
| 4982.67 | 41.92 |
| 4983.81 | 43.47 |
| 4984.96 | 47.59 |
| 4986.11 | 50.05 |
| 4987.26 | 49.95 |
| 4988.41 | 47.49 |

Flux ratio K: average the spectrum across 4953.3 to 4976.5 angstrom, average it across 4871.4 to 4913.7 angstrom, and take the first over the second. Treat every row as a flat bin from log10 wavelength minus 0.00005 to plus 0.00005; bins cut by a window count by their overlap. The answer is 1.95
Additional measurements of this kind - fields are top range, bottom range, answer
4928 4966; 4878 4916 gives 1.58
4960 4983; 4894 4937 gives 1.24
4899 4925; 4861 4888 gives 0.61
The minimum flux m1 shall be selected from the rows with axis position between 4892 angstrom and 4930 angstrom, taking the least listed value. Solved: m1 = 42.91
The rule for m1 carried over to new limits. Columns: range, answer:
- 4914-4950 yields 43.55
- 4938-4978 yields 43.93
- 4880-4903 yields 44.47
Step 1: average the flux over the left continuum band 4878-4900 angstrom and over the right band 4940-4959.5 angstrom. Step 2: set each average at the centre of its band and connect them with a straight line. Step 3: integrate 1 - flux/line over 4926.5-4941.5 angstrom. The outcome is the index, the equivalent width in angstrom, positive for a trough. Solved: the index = 5.1 angstrom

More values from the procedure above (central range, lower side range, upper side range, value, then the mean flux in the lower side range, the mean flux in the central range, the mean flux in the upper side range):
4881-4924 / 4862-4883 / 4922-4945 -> 7.8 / 68.7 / 47.7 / 47.8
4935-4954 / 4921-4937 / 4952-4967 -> 7.6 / 47.8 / 48.3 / 116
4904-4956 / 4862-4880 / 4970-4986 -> 8.0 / 72.6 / 48.8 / 46.2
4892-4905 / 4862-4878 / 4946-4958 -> 4.6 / 76.2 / 48.5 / 73.1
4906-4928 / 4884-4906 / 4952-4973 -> 5.8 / 48.6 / 46.9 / 96.3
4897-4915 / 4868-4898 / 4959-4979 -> 2.0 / 46.6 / 47.4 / 72.2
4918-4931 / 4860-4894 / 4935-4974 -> 5.0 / 80.7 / 47.1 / 74.1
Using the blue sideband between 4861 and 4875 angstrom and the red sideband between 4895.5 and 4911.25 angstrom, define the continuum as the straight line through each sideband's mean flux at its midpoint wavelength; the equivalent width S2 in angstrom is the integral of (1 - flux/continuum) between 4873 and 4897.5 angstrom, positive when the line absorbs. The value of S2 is 9.2 angstrom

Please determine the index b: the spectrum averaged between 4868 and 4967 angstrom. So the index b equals 57.7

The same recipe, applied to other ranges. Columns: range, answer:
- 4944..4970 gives 87.3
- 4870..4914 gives 46.8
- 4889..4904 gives 48.6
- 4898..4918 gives 47.3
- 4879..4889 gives 46.3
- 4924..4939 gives 47.3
